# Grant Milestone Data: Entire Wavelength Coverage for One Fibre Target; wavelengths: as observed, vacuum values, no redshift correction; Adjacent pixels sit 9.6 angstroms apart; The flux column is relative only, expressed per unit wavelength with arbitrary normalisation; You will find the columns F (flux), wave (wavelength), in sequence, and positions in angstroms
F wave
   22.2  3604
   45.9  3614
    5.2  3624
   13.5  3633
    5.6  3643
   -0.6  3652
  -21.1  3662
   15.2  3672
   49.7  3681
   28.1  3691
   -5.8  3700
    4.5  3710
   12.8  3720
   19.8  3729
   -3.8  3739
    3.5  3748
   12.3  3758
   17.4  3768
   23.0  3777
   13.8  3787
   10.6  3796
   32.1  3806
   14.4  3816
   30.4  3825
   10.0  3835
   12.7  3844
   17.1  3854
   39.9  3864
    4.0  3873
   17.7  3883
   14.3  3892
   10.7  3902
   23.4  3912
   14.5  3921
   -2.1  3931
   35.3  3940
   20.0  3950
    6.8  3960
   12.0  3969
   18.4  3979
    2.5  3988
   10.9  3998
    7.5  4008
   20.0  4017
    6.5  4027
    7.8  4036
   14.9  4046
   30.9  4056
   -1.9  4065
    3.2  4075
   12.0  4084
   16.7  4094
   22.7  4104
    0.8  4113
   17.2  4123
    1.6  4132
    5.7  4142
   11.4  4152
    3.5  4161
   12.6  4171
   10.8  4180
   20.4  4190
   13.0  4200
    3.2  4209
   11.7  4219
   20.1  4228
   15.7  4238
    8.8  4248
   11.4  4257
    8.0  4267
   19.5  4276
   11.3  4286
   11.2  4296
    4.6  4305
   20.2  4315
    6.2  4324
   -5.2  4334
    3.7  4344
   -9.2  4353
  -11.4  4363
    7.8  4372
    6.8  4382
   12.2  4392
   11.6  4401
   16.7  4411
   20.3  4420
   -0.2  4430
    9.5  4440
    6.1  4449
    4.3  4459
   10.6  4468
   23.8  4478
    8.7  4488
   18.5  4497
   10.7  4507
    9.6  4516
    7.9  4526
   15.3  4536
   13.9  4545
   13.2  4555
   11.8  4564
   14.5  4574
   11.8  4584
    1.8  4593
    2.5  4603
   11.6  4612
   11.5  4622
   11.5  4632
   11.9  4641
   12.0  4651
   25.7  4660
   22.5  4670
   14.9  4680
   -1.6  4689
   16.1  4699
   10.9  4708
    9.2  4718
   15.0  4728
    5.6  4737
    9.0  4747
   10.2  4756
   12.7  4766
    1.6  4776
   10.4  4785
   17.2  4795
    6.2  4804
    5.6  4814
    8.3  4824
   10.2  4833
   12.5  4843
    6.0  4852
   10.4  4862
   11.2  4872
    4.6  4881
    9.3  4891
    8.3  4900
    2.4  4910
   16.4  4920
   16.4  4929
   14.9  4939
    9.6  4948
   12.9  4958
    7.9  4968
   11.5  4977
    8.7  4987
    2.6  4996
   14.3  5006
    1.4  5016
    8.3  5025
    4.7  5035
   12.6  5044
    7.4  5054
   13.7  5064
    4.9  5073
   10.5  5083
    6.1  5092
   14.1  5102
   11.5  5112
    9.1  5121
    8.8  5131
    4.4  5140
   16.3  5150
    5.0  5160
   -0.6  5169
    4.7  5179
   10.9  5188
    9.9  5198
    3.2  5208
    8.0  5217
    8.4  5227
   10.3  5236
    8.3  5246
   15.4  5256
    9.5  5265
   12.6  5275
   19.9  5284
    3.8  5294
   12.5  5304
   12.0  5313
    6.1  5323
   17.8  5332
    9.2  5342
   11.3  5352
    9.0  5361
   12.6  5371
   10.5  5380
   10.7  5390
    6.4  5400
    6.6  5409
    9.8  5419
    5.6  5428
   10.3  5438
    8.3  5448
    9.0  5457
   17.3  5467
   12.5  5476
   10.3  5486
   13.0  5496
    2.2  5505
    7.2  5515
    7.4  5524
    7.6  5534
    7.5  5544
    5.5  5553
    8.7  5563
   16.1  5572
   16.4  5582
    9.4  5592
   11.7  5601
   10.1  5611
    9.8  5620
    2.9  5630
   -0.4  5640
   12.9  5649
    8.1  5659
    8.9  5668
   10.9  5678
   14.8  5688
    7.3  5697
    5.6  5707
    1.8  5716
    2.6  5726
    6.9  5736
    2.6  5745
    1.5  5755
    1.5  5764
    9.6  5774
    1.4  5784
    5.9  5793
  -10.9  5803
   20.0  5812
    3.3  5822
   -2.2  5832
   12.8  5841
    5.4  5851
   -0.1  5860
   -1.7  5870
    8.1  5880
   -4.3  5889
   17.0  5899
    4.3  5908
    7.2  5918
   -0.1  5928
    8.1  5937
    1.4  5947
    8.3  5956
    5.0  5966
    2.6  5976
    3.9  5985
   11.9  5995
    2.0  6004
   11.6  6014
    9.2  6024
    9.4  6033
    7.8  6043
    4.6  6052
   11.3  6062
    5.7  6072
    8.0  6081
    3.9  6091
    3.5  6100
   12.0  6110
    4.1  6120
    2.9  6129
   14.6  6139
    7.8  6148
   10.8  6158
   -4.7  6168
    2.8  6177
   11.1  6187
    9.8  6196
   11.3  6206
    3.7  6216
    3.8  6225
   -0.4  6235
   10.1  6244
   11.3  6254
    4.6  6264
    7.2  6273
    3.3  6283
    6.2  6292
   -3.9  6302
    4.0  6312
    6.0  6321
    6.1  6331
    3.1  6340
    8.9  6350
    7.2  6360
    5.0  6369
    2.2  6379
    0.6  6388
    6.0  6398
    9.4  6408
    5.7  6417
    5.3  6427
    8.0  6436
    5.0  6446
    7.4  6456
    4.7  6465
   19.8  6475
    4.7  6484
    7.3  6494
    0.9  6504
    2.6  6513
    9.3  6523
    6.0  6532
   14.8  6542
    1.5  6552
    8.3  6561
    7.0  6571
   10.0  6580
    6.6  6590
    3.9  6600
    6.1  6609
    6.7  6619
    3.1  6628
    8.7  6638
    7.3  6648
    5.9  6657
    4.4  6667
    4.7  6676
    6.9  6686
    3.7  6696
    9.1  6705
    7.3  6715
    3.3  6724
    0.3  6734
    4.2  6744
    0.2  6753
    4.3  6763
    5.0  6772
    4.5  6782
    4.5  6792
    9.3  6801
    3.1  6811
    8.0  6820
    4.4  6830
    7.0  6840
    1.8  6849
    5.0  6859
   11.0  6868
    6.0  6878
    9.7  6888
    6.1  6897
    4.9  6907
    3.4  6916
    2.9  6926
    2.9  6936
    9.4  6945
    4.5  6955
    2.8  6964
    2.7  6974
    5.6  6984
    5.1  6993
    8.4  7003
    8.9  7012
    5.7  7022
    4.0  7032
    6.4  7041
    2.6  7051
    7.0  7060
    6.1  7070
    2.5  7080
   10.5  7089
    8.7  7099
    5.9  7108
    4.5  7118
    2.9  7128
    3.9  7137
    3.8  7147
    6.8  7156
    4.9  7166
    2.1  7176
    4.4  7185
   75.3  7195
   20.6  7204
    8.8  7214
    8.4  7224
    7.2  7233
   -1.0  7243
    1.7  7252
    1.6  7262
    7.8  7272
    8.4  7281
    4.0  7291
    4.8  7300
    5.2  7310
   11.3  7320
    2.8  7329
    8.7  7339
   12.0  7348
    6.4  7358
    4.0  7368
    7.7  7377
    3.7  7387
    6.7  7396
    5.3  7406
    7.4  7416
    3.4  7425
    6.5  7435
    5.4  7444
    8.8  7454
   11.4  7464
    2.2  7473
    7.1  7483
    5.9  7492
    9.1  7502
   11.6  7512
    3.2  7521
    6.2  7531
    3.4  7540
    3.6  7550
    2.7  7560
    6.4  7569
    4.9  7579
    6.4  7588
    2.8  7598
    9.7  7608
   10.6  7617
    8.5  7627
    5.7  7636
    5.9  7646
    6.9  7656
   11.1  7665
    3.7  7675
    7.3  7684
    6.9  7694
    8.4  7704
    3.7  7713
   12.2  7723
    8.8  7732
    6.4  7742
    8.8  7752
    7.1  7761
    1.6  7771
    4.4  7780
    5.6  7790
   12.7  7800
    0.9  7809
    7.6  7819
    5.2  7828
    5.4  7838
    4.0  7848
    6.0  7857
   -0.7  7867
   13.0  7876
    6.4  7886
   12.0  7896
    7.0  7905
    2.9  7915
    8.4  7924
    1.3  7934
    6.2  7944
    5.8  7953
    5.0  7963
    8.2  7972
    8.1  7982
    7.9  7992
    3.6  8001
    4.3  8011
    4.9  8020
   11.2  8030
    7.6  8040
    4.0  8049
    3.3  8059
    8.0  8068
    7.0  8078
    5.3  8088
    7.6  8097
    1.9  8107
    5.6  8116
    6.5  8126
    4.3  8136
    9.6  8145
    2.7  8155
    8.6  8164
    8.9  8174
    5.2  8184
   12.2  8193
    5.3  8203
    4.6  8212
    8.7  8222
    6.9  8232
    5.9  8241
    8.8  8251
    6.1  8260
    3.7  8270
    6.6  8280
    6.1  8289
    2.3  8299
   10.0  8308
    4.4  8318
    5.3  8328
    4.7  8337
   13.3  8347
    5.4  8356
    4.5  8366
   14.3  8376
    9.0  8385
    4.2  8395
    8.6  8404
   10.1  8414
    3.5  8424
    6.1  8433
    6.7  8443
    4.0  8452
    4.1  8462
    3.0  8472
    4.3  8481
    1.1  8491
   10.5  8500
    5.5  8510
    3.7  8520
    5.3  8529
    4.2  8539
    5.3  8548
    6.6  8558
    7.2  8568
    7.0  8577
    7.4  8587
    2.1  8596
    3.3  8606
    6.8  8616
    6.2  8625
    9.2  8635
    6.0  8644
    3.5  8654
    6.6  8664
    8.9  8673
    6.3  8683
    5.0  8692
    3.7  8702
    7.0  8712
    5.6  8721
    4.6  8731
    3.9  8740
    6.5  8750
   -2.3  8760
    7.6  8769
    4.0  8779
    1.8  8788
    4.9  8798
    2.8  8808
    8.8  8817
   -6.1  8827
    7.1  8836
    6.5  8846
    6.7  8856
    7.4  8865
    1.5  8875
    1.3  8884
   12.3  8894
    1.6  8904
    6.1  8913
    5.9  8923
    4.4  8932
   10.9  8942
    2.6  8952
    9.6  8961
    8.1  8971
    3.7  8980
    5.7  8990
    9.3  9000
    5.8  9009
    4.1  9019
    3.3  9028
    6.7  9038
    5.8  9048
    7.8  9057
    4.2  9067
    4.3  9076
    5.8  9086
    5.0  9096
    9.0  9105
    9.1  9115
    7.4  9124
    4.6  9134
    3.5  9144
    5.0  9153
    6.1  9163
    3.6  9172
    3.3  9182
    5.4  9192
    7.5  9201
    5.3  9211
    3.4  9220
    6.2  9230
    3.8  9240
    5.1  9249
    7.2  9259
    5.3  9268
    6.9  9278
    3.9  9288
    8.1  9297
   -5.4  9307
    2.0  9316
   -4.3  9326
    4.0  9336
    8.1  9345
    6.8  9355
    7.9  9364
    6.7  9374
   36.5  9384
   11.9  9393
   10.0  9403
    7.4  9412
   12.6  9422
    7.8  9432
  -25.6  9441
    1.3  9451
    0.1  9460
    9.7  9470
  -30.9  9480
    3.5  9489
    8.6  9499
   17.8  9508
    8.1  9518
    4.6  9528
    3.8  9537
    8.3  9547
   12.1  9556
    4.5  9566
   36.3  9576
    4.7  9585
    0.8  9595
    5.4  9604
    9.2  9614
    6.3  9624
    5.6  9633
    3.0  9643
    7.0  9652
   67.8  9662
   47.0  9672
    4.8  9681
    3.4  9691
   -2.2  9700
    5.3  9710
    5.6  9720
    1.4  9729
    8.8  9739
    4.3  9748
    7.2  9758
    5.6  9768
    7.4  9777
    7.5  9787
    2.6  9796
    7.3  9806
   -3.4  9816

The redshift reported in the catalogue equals 0.930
